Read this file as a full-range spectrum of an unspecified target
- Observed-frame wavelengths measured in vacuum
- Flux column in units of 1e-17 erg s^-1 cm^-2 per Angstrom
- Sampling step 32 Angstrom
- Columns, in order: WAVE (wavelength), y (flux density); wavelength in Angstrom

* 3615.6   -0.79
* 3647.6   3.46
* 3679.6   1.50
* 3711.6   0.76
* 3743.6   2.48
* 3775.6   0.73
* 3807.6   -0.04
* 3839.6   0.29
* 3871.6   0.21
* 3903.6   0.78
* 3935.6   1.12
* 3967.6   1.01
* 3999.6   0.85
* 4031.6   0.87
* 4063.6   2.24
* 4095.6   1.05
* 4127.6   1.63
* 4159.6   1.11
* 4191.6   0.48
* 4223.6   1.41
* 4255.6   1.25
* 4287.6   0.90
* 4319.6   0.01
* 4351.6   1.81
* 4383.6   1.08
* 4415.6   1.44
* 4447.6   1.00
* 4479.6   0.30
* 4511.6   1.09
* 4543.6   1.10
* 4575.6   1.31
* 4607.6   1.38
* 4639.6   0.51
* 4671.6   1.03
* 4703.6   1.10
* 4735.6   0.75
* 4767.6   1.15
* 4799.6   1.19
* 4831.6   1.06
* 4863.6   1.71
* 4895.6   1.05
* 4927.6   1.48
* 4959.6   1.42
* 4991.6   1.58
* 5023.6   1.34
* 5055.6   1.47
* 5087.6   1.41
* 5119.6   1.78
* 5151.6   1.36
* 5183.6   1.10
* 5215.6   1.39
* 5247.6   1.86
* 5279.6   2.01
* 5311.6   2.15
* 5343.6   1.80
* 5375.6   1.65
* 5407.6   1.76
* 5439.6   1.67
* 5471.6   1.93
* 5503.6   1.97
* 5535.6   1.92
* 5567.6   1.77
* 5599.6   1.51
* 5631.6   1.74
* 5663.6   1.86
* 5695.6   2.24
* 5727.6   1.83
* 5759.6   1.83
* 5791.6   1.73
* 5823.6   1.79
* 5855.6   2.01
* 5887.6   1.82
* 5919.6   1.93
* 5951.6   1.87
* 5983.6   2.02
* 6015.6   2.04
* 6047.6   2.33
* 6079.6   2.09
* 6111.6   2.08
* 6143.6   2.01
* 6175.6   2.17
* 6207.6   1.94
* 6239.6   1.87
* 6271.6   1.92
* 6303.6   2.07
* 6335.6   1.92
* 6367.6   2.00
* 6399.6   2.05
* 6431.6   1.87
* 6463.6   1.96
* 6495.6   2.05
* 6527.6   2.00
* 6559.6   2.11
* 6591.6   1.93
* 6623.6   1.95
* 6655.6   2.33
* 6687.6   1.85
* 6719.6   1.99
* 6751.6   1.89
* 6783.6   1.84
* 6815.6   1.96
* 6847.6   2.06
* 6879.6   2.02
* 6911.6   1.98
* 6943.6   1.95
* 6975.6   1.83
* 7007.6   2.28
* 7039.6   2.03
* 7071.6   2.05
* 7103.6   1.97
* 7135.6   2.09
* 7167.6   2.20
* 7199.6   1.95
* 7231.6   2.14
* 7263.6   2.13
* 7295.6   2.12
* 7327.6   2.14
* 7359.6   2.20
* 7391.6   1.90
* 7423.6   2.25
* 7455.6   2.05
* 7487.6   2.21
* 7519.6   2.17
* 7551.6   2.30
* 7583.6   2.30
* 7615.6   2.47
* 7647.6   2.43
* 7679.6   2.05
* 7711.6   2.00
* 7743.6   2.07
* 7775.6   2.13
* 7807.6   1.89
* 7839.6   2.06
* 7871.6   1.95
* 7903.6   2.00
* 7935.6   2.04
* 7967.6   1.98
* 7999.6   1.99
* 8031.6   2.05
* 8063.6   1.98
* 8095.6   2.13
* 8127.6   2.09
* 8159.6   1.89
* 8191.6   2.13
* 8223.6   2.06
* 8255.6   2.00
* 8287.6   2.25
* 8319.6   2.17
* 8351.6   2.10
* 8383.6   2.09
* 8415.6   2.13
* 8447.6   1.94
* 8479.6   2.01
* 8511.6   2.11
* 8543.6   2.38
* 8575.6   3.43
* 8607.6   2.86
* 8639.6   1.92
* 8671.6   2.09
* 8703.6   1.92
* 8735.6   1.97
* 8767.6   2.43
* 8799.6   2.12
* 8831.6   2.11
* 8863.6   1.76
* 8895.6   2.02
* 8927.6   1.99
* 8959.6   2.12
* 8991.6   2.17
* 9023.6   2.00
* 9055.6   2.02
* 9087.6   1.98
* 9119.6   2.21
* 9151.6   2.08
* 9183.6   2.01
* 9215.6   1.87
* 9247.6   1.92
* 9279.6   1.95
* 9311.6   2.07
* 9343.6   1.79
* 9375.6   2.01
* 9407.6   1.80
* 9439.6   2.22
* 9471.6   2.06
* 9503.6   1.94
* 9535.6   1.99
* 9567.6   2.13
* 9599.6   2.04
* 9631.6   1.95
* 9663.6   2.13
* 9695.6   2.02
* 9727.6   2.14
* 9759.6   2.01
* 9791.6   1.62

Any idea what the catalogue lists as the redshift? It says 0.31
